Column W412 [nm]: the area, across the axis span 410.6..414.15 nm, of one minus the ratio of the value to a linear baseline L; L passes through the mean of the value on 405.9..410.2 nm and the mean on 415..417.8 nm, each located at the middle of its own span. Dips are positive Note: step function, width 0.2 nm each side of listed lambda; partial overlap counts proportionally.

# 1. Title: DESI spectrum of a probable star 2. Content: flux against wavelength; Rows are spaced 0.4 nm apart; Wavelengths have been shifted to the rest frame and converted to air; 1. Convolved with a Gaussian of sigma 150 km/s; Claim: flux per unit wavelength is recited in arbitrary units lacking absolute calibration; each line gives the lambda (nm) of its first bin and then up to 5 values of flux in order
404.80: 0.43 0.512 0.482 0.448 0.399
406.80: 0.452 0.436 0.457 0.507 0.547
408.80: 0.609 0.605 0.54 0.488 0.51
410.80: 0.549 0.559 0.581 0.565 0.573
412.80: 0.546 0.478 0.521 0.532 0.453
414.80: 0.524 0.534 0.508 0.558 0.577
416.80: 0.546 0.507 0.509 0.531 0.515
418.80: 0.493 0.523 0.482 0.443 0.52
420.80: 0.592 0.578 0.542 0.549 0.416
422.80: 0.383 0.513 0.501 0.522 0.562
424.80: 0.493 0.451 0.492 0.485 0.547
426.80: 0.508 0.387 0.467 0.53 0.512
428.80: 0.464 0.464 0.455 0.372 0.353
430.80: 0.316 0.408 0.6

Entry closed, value -0.19 nm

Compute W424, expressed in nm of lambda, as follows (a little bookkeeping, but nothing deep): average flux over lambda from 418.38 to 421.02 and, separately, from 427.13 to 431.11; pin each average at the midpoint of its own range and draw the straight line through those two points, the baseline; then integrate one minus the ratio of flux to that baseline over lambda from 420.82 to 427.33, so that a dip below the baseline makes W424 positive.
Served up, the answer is -0.35 nm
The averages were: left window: 0.51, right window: 0.433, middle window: 0.499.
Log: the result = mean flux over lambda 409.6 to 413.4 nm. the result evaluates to 0.539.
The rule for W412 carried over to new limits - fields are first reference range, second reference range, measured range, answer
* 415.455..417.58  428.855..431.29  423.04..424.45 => -0.176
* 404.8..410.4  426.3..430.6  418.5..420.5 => -0.074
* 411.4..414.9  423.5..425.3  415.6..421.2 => -0.040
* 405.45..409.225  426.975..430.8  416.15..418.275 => -0.309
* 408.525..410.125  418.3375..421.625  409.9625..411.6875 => 0.055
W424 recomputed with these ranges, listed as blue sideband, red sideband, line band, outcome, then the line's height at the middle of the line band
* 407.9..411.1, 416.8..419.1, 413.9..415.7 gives 0.06 nm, 0.526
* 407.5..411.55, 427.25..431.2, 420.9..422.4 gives -0.21 nm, 0.475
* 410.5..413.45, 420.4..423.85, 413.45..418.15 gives 0.08 nm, 0.534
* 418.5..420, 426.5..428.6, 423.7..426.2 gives -0.07 nm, 0.487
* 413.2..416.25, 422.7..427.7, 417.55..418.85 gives -0.02 nm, 0.507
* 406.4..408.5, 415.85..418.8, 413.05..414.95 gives 0.03 nm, 0.51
